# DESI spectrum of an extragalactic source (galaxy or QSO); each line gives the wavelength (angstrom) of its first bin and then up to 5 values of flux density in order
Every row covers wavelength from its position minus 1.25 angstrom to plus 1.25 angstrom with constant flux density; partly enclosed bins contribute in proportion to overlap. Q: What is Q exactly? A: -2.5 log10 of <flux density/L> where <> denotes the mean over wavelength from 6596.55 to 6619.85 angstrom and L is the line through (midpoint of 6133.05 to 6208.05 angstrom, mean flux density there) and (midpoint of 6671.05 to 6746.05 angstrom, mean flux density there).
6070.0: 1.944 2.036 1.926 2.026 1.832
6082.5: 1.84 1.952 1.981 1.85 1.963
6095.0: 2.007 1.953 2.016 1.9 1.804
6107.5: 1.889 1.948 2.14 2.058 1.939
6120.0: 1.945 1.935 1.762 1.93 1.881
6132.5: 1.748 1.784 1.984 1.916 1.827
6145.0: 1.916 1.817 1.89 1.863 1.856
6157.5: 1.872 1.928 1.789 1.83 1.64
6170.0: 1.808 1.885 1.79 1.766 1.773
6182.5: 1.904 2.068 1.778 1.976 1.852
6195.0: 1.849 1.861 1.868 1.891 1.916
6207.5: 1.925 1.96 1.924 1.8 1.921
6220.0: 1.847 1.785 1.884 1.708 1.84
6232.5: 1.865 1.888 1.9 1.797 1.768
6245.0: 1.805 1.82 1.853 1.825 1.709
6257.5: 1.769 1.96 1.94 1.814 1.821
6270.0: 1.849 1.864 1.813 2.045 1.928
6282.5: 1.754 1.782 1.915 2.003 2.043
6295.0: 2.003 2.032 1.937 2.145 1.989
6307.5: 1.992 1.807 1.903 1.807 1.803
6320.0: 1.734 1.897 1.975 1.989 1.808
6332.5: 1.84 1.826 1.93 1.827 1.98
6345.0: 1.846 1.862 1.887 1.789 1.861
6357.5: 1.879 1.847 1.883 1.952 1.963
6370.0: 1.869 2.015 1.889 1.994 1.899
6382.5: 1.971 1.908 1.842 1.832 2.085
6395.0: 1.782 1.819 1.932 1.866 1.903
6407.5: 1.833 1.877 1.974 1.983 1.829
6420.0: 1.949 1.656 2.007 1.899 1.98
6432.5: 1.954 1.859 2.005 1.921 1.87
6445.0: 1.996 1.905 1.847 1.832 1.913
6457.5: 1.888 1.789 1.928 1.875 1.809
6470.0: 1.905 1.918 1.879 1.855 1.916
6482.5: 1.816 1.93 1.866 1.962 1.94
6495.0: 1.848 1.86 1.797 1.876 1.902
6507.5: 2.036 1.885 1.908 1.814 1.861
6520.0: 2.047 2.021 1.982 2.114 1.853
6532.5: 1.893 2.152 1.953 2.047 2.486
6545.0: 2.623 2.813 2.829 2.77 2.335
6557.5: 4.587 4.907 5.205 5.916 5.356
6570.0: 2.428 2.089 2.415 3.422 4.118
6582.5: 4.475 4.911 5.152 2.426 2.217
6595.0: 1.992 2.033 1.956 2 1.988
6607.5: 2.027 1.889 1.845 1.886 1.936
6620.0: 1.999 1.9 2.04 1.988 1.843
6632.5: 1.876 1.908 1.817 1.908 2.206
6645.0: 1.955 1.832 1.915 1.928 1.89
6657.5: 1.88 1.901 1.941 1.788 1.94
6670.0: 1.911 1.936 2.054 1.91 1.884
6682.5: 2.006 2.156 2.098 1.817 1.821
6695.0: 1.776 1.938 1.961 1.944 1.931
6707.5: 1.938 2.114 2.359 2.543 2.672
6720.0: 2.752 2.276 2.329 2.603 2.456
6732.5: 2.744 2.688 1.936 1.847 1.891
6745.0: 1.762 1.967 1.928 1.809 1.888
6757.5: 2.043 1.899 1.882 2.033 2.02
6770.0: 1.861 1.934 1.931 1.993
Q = 0.07 mag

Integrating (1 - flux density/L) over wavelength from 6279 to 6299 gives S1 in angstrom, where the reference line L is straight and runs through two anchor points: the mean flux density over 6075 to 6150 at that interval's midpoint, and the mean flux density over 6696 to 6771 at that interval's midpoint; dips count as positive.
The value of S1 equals 0.5 angstrom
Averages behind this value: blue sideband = 1.92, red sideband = 2.13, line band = 1.93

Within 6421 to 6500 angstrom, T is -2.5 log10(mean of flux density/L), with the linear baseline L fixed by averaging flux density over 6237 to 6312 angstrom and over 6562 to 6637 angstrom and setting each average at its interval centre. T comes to 0.25 mag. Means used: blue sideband 1.89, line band 1.89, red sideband 2.74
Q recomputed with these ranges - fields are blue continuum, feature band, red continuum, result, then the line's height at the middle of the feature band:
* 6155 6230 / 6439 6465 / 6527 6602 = 0.40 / 2.73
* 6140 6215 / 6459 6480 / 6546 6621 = 0.41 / 2.73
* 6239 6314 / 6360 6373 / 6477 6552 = 0.01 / 1.95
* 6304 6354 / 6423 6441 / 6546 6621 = 0.21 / 2.36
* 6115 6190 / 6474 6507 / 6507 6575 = 0.36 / 2.63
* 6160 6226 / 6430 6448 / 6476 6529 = -0.02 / 1.9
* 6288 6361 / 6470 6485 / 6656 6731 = 0.05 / 1.98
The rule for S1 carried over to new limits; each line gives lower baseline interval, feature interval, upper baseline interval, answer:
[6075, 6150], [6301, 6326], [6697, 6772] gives 1.0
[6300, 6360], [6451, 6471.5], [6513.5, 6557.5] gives 2.6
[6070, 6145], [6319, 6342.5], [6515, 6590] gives 5.9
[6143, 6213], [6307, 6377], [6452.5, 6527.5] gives 0.1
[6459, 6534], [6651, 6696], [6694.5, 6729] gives 5.2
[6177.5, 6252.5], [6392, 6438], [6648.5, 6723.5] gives 0.8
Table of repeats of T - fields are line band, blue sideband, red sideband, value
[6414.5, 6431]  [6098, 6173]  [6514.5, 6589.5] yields 0.391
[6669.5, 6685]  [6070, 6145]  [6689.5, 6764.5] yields 0.072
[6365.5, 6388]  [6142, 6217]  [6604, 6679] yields -0.024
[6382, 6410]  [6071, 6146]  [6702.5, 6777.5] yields 0.074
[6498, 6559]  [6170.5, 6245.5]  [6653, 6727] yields -0.128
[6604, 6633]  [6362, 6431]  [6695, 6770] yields 0.065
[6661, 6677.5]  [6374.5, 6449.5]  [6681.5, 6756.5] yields 0.091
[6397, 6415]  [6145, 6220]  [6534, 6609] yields 0.337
